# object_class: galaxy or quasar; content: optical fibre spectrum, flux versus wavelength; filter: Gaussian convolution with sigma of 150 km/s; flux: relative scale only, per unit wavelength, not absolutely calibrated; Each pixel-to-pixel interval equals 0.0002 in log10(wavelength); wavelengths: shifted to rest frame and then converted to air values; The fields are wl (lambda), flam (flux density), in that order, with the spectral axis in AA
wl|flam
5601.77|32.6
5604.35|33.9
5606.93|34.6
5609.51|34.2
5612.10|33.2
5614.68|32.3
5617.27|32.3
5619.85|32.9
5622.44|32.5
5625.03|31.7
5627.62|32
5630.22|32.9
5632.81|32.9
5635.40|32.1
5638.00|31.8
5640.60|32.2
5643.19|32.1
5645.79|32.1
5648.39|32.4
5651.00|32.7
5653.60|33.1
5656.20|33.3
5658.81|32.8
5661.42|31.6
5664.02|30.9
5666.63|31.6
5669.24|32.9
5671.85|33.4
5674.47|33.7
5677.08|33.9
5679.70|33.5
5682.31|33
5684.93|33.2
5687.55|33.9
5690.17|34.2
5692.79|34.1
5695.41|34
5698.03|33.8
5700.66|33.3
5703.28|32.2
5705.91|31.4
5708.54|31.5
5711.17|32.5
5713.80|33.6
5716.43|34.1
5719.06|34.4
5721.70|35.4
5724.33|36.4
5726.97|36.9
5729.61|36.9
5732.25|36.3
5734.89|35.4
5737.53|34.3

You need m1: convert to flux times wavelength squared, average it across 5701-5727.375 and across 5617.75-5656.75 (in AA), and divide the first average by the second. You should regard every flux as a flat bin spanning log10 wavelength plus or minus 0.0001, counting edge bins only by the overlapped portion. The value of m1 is 1.1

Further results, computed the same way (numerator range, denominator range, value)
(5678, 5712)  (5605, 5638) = 1.04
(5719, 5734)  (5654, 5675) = 1.14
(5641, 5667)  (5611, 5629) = 1.01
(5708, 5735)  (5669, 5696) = 1.05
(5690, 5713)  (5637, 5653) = 1.04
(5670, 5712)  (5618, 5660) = 1.04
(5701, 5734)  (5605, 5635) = 1.08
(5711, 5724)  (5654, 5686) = 1.06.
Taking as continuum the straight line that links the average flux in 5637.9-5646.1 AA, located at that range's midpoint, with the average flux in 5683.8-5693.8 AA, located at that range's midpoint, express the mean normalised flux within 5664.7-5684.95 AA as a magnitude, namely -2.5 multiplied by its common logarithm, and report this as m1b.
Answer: 0.01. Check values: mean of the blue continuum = 32.1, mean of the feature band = 33.1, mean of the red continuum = 33.9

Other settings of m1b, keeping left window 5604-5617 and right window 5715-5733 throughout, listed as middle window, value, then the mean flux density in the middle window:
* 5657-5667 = 0.09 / 31.8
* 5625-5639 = 0.05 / 32.3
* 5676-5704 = 0.05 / 33.6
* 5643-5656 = 0.06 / 32.6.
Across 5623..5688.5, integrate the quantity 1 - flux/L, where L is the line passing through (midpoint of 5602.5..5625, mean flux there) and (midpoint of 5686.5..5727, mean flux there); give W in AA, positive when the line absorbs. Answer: 1.6 AA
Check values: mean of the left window 33.1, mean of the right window 33.8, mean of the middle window 32.6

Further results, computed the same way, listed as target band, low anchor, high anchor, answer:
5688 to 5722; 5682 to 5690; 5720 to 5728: 1.4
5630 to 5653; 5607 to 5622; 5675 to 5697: 0.7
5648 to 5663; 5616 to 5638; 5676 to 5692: 0.2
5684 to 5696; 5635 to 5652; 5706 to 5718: -0.5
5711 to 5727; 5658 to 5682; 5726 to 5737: 0.3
